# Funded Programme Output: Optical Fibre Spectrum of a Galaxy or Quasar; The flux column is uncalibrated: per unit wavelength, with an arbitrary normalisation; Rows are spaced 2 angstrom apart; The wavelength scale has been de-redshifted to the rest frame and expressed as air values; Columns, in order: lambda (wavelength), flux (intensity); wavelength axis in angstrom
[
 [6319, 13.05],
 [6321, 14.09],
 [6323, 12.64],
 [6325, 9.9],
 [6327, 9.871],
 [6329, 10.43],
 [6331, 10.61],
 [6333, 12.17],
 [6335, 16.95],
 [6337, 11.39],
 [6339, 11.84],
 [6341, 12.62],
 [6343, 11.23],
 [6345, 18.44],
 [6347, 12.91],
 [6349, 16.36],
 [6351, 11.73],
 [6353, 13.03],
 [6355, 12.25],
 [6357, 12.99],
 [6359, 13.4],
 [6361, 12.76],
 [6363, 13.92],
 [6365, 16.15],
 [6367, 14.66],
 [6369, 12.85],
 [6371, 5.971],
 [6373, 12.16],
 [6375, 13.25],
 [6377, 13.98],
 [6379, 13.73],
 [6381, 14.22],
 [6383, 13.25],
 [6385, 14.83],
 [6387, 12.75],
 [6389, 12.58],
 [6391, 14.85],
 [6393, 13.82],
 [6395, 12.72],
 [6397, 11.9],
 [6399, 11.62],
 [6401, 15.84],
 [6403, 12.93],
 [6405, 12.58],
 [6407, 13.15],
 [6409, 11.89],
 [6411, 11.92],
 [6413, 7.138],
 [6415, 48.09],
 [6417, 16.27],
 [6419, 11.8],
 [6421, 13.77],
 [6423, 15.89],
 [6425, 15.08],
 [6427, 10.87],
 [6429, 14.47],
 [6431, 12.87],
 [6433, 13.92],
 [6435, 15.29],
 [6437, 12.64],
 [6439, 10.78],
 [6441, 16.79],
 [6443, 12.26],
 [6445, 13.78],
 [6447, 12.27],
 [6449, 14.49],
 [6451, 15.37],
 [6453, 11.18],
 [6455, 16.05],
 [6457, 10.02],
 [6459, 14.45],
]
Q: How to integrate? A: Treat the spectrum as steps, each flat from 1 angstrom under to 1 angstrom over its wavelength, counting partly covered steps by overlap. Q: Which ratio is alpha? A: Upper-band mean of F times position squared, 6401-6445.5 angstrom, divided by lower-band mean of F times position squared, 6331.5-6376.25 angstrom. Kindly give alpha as 1.2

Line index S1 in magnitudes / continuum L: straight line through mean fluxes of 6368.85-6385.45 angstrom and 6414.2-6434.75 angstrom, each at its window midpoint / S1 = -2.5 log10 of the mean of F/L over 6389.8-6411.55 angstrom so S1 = 0.131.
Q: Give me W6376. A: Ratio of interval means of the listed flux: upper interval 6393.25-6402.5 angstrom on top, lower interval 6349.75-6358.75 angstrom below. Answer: 1.03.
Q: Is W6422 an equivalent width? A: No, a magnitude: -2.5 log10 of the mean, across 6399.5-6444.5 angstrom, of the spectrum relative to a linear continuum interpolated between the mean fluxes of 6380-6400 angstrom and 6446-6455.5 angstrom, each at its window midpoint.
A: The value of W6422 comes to -0.10 mag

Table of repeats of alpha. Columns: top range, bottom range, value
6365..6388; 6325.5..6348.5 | 1.05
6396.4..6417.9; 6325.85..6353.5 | 1.26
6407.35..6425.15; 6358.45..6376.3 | 1.34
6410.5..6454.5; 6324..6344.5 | 1.29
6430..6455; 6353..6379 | 1.08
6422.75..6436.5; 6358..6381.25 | 1.09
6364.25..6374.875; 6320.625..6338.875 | 1.05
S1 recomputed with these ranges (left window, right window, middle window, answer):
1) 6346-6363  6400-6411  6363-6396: -0.01 mag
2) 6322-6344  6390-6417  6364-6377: 0.08 mag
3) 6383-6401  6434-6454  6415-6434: -0.17 mag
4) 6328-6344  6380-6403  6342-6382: -0.05 mag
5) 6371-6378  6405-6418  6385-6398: 0.11 mag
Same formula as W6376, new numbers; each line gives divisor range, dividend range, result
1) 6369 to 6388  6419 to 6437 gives 1.09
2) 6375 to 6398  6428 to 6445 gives 1.01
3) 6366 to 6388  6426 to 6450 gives 1.04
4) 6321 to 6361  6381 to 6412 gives 1.03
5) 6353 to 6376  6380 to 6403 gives 1.05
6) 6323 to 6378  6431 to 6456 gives 1.08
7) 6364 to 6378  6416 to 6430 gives 1.10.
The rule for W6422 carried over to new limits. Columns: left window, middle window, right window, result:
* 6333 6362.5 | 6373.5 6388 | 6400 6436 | 0.05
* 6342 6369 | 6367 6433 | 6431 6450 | -0.03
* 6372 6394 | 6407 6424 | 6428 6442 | -0.22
